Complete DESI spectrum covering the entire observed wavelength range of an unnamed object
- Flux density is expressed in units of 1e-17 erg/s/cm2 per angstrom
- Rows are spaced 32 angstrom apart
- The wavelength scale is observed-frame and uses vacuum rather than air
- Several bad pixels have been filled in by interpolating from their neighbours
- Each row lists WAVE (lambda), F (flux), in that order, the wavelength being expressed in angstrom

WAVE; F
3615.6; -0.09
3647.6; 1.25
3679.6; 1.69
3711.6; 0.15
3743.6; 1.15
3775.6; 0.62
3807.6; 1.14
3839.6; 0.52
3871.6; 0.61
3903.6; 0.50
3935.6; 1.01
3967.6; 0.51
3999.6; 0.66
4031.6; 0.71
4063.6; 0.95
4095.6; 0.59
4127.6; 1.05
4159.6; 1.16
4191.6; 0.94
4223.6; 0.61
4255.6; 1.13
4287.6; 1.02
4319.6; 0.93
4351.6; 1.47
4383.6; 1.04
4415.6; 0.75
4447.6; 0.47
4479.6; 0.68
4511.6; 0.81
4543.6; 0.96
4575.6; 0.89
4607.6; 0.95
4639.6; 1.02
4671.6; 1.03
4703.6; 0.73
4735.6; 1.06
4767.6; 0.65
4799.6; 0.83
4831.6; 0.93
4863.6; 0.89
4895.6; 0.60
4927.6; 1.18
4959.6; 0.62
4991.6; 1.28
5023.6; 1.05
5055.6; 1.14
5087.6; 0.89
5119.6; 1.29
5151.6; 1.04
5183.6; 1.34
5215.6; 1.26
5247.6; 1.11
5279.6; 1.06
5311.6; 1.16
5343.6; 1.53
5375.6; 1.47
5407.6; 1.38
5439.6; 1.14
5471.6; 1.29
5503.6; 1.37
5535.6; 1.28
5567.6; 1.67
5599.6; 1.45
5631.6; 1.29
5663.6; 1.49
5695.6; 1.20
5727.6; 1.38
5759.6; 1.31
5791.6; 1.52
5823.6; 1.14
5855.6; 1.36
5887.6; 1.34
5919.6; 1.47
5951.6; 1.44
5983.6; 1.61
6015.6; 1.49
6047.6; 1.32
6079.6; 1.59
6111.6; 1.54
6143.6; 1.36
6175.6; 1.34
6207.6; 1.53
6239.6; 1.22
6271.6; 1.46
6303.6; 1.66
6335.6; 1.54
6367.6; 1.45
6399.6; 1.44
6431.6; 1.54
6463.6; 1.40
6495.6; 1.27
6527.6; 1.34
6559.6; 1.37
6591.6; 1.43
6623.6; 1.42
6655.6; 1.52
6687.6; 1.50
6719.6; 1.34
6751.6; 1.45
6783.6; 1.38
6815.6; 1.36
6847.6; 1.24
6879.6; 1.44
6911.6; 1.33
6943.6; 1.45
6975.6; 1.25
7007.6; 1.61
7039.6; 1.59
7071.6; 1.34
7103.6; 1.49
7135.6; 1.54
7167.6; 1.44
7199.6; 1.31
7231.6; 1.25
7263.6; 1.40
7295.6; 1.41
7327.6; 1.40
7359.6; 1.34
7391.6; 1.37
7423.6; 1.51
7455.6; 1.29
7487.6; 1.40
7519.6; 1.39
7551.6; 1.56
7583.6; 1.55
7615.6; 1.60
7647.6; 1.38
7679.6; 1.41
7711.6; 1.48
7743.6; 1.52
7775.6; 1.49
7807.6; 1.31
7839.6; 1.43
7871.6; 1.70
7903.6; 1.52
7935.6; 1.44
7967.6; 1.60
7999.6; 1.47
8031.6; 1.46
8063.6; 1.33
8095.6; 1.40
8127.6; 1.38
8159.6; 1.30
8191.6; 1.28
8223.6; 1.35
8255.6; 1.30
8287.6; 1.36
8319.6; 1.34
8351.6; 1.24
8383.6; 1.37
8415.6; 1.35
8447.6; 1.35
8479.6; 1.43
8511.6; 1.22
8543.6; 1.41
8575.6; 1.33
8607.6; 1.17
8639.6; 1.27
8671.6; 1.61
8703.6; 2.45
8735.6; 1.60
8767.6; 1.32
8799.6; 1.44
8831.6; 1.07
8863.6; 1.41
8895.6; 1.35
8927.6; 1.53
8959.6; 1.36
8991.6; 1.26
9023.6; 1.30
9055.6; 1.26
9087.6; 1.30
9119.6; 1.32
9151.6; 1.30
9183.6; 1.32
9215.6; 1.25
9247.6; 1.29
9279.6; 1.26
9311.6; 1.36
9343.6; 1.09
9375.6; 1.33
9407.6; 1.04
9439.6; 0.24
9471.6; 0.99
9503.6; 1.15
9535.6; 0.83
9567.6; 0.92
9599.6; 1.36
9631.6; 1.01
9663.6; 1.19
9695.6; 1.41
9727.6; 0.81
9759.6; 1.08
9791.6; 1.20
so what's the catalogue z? 0.325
